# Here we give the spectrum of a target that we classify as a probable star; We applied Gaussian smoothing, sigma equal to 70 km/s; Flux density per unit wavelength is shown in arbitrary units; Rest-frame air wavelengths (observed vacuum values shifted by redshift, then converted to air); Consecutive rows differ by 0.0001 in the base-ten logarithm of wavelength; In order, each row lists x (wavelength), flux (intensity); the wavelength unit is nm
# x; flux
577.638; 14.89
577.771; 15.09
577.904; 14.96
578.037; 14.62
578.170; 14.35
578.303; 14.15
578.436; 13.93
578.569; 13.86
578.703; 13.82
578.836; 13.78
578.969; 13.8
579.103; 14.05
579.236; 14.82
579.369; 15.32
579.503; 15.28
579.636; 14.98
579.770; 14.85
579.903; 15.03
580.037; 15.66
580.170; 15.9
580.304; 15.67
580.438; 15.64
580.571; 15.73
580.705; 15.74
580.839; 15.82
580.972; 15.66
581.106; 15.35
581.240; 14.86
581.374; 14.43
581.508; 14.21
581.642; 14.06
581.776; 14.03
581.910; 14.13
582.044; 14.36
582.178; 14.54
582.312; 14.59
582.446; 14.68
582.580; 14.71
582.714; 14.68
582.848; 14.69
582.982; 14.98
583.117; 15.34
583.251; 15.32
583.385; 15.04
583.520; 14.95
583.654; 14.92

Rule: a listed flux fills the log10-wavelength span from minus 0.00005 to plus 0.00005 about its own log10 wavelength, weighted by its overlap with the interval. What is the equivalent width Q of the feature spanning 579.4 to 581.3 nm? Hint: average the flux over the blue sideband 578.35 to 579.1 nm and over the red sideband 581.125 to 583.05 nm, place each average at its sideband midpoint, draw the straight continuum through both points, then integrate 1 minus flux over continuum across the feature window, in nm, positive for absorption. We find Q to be -0.17 nm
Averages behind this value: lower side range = 13.9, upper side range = 14.5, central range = 15.4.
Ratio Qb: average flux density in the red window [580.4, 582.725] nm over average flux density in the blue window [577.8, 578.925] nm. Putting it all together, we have 1.04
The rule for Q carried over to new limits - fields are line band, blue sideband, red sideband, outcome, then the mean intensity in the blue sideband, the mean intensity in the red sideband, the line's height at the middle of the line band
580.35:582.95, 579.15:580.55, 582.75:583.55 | 0.05 nm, 15.3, 15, 15.2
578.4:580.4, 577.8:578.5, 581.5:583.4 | -0.03 nm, 14.5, 14.6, 14.5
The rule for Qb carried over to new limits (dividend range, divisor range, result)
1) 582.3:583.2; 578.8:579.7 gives 1.02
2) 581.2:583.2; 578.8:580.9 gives 0.96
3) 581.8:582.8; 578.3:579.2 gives 1.04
